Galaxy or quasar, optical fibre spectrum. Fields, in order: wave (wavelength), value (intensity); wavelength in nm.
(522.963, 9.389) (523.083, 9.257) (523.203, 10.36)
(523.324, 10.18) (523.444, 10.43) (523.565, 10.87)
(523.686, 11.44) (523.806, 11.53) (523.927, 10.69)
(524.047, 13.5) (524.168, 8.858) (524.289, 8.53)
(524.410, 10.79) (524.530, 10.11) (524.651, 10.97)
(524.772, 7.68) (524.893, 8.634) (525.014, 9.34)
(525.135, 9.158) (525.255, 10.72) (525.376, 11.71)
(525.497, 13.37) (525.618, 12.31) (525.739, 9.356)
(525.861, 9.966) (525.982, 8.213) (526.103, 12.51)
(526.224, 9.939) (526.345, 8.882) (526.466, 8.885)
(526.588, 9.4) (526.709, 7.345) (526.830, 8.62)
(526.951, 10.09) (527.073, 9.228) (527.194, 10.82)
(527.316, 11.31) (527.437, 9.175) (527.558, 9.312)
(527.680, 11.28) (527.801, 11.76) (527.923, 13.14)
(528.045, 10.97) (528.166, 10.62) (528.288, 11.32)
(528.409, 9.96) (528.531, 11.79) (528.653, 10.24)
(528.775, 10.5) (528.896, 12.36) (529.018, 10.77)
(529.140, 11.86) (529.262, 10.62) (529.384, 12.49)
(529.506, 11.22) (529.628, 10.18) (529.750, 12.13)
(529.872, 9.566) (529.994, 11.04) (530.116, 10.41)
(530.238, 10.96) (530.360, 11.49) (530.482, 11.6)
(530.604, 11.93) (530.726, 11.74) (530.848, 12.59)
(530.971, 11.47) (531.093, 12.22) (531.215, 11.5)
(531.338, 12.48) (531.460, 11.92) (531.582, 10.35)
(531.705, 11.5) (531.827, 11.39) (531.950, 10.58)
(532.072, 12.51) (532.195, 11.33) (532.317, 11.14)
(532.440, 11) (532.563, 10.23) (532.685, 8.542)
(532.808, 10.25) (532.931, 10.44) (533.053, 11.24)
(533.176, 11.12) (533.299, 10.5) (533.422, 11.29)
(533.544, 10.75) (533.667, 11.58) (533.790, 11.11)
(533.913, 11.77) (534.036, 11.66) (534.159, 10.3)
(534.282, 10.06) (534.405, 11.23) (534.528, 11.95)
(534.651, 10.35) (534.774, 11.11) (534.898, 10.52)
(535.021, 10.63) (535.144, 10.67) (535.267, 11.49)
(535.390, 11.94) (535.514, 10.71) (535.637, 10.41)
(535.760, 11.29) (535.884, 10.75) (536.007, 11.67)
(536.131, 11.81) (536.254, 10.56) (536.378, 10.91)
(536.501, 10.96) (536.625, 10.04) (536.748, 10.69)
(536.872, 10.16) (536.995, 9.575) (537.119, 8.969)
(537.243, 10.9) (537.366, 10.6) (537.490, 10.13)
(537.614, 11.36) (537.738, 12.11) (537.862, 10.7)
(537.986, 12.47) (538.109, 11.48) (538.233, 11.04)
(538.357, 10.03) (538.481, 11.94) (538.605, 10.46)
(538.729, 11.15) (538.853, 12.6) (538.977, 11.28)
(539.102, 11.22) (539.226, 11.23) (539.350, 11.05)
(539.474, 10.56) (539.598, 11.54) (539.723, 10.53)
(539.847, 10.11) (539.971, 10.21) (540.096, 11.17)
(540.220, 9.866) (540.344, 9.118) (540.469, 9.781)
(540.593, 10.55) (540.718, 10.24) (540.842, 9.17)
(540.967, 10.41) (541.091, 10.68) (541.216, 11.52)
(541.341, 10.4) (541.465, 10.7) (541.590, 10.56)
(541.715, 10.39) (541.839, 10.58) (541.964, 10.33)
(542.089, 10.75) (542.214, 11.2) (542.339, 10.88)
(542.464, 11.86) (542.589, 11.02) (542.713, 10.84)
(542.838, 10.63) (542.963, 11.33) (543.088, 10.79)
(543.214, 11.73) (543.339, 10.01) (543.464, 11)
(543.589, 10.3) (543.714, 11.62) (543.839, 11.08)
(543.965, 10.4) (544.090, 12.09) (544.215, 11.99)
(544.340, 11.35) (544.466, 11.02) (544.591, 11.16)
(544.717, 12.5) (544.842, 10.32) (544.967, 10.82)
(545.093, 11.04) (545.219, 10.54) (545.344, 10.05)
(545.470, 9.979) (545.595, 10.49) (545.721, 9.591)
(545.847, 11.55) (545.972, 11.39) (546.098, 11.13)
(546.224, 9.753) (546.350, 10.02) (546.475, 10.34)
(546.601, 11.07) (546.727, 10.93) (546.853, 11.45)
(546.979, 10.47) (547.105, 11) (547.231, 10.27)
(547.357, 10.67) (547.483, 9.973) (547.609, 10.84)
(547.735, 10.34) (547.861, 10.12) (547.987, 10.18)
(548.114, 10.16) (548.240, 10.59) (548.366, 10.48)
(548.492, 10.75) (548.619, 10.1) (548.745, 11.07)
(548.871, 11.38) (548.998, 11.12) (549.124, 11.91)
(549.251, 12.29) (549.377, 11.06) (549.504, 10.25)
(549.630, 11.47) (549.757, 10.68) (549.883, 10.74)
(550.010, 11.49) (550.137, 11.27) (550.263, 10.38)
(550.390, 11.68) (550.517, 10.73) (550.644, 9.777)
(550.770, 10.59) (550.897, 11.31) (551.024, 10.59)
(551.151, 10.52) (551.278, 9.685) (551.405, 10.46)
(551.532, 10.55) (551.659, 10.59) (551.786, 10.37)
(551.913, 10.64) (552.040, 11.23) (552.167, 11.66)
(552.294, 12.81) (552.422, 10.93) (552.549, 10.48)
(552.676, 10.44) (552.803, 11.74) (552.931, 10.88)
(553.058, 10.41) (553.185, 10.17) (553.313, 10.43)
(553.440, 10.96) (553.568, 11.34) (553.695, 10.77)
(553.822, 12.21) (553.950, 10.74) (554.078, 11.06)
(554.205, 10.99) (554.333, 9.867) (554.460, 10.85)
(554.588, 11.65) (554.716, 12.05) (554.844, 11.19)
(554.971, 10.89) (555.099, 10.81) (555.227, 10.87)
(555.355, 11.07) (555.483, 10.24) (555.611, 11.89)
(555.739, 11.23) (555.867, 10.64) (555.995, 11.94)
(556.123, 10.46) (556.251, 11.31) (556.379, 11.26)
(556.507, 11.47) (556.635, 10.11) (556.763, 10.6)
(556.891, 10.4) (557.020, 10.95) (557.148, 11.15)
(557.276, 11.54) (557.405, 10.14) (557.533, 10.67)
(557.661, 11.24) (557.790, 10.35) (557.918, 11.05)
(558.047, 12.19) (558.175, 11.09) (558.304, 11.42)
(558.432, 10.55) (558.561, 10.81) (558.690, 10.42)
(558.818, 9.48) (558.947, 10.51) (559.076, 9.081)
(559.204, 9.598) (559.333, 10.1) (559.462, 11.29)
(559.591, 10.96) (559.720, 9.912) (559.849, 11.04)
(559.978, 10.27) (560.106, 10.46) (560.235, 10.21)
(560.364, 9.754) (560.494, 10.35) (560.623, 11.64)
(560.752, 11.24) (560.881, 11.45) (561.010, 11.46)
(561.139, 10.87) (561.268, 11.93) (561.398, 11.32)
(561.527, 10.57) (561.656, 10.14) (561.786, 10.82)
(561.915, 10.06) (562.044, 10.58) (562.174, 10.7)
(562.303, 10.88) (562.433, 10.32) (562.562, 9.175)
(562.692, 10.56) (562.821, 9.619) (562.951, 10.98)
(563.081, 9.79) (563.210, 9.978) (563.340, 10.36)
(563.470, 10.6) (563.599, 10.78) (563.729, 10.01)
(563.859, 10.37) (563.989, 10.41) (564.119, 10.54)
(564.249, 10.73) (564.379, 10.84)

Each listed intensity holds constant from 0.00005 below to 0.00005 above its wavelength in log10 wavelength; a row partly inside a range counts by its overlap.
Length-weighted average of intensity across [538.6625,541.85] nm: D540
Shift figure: 10.6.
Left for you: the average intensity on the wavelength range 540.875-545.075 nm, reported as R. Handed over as 11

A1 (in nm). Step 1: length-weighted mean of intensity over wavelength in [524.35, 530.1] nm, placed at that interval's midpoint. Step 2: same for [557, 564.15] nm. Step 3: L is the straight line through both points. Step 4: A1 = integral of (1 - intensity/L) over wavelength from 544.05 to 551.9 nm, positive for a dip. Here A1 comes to -0.17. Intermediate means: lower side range 10.5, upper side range 10.6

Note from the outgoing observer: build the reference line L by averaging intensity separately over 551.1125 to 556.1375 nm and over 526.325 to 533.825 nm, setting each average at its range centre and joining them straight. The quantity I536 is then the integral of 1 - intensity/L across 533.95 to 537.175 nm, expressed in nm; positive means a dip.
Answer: 0.031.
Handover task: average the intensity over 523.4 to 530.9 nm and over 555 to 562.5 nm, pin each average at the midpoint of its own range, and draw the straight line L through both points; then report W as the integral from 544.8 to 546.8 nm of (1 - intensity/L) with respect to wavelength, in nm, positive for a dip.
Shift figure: 0.03 nm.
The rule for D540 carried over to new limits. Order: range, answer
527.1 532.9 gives 11.1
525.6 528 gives 10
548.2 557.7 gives 10.9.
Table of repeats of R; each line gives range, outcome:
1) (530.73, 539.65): 11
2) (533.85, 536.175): 11.1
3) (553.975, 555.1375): 11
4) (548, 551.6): 10.8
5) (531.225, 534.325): 11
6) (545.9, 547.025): 10.7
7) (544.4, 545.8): 10.7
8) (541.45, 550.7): 10.8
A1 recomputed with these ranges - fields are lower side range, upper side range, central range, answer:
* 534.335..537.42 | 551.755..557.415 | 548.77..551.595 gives 0.01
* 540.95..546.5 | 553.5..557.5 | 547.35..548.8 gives 0.06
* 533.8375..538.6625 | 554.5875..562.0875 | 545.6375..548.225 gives 0.07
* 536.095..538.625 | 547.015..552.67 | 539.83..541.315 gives 0.08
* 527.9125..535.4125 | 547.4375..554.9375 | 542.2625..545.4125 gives -0.02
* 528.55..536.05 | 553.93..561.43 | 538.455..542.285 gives 0.13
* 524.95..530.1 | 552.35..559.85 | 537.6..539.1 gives -0.10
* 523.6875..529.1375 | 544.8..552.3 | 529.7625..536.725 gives -0.39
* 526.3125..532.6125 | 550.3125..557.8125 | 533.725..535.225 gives -0.01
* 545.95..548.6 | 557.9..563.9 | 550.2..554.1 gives -0.11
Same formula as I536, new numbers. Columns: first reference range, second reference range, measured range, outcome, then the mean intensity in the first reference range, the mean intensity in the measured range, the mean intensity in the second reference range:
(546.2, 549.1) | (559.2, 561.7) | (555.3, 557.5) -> -0.05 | 10.6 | 11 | 10.8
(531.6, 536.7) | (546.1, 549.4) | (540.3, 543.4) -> 0.05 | 11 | 10.6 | 10.7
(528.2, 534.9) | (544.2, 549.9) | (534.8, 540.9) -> 0.11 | 11.1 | 10.8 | 10.8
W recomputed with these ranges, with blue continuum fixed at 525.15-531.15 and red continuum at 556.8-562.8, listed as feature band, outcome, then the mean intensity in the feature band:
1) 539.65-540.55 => 0.051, 10.1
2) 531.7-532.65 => -0.030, 11.1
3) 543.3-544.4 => -0.040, 11.1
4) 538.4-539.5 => -0.054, 11.3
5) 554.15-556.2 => -0.070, 11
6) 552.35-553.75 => -0.013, 10.8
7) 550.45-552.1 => 0.024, 10.5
